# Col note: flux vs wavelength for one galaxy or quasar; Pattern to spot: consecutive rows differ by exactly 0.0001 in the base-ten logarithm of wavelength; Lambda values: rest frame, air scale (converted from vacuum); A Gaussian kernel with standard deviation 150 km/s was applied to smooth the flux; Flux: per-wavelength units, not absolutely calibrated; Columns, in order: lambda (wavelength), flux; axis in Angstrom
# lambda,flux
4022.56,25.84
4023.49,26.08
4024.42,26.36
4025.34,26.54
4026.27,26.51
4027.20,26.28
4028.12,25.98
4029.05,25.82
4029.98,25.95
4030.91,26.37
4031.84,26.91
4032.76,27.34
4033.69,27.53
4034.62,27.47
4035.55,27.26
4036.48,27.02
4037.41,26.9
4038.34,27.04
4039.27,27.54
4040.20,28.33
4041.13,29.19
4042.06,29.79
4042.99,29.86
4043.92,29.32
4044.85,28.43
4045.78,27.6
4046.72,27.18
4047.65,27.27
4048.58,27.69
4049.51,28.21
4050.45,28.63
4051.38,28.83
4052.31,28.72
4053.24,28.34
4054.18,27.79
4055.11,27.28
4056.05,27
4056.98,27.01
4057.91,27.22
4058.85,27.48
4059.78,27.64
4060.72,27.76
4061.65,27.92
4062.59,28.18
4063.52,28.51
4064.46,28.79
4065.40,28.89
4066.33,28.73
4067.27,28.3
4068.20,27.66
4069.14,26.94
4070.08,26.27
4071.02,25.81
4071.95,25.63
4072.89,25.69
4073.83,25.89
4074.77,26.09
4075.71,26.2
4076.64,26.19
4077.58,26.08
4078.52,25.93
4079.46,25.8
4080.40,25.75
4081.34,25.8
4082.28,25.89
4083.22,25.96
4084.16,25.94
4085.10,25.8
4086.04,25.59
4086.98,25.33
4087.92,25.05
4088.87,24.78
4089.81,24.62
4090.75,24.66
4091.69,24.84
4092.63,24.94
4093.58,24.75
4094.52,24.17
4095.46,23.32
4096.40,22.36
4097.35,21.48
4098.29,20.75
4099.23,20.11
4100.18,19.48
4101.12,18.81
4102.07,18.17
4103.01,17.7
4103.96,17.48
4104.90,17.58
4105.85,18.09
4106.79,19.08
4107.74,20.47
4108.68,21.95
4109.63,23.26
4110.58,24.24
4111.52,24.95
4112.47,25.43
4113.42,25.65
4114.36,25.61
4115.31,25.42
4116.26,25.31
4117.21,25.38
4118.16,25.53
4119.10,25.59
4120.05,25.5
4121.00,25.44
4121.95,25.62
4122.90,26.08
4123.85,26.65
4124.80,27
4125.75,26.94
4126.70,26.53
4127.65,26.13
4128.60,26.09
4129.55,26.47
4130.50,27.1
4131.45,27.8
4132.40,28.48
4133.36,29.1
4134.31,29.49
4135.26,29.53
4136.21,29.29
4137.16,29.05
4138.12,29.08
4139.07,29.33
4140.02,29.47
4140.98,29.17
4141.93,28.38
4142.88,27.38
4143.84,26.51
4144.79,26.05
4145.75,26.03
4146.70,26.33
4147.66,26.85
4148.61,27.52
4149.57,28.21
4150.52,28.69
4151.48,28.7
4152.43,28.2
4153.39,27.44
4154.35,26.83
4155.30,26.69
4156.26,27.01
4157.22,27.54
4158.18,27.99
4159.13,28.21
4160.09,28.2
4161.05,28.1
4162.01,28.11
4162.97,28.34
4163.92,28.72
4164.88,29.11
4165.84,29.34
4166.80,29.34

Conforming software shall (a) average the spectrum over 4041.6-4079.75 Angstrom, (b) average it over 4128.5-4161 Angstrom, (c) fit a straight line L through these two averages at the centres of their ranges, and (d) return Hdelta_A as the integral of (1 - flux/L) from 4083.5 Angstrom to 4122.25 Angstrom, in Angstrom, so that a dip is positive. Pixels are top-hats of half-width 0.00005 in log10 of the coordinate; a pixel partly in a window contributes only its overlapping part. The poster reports 6.3 Angstrom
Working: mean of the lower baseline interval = 27.5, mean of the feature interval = 23.2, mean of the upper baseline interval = 27.9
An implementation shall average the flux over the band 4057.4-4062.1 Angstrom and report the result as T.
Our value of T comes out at 27.6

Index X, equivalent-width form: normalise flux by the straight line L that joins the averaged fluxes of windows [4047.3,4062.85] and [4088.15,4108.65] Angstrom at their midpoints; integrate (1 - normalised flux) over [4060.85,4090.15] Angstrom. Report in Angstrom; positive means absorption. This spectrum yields -2.02 Angstrom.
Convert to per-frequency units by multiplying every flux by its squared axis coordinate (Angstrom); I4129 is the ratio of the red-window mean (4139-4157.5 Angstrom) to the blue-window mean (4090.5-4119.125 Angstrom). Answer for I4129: 1.26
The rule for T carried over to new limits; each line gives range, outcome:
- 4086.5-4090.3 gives 24.9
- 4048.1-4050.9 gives 28.1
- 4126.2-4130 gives 26.3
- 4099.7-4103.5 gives 18.5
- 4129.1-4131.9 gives 27.1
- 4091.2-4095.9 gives 24.4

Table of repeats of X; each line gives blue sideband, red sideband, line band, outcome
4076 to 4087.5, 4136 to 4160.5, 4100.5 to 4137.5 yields 3.17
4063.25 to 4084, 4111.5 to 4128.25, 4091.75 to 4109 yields 3.63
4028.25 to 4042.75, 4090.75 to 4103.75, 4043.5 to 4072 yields -2.84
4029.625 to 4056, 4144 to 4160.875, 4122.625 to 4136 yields 0.04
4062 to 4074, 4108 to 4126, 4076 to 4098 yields 1.31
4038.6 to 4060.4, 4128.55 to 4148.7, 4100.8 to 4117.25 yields 3.61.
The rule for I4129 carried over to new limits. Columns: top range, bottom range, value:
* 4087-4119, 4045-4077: 0.84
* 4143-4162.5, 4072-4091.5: 1.11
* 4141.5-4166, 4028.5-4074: 1.05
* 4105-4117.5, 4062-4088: 0.89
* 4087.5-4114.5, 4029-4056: 0.82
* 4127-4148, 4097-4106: 1.50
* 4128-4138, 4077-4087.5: 1.12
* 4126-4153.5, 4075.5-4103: 1.19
